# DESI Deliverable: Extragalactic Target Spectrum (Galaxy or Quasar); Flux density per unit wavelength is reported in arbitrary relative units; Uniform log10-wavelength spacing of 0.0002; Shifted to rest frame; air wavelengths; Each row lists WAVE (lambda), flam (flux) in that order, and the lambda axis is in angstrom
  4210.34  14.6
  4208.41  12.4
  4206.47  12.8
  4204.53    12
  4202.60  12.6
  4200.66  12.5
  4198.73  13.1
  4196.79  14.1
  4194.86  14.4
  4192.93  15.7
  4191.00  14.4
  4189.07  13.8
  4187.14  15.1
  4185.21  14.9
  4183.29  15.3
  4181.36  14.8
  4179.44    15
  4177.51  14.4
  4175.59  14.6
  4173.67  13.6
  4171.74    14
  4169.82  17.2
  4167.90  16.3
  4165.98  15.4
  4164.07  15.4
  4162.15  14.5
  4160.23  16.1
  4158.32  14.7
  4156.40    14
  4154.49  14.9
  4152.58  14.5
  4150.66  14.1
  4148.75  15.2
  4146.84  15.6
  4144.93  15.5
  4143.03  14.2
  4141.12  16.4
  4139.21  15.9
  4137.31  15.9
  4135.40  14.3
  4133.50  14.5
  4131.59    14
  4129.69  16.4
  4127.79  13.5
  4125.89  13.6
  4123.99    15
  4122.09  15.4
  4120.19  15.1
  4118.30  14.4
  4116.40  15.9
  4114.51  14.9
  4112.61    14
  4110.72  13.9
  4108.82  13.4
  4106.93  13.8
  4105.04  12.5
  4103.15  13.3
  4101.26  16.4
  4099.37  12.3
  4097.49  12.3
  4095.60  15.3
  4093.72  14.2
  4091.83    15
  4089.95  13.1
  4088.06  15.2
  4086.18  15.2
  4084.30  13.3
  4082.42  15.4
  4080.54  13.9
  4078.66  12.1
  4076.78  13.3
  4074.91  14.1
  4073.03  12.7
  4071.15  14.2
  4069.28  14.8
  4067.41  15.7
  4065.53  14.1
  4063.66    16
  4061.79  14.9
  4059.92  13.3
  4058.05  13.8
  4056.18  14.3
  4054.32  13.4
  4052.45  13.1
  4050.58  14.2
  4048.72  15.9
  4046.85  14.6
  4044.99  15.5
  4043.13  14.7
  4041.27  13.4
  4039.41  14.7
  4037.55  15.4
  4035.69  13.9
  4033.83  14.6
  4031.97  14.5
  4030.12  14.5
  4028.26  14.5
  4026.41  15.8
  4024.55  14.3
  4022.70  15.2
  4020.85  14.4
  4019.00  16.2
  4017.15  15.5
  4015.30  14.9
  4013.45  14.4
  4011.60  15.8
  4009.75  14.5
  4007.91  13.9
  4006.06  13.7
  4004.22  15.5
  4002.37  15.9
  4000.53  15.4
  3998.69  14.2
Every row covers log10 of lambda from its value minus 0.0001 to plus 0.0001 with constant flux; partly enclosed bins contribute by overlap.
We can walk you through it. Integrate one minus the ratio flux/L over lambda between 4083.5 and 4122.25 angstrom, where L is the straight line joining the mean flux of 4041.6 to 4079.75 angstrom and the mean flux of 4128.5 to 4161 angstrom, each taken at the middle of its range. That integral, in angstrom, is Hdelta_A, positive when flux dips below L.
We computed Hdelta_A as 1.1 angstrom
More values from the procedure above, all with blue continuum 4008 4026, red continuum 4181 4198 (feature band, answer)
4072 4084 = 1.06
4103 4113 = 0.92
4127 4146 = -0.38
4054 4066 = 0.49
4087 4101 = 0.77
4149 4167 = -0.14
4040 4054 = 0.47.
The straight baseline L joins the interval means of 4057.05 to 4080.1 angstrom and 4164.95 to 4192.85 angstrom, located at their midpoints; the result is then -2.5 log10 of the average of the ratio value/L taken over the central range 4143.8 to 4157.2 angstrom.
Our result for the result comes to -0.01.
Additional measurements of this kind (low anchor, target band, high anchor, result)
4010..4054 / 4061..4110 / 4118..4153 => 0.06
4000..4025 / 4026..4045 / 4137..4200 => 0.03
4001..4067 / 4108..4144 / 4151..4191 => 0.00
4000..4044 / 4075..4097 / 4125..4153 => 0.05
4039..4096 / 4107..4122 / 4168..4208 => -0.02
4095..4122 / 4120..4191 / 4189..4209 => -0.09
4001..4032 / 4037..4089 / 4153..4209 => 0.03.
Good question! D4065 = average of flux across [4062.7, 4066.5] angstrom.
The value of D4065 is 15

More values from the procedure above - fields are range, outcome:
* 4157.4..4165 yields 15.2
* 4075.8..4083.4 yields 13.7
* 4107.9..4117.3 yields 14.4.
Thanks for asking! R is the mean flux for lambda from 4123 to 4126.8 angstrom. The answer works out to 14.3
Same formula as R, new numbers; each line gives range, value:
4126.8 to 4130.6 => 14.9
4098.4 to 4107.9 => 13.7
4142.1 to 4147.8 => 15.1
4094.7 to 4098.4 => 13.8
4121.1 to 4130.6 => 14.8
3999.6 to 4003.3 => 15.6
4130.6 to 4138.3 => 14.7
